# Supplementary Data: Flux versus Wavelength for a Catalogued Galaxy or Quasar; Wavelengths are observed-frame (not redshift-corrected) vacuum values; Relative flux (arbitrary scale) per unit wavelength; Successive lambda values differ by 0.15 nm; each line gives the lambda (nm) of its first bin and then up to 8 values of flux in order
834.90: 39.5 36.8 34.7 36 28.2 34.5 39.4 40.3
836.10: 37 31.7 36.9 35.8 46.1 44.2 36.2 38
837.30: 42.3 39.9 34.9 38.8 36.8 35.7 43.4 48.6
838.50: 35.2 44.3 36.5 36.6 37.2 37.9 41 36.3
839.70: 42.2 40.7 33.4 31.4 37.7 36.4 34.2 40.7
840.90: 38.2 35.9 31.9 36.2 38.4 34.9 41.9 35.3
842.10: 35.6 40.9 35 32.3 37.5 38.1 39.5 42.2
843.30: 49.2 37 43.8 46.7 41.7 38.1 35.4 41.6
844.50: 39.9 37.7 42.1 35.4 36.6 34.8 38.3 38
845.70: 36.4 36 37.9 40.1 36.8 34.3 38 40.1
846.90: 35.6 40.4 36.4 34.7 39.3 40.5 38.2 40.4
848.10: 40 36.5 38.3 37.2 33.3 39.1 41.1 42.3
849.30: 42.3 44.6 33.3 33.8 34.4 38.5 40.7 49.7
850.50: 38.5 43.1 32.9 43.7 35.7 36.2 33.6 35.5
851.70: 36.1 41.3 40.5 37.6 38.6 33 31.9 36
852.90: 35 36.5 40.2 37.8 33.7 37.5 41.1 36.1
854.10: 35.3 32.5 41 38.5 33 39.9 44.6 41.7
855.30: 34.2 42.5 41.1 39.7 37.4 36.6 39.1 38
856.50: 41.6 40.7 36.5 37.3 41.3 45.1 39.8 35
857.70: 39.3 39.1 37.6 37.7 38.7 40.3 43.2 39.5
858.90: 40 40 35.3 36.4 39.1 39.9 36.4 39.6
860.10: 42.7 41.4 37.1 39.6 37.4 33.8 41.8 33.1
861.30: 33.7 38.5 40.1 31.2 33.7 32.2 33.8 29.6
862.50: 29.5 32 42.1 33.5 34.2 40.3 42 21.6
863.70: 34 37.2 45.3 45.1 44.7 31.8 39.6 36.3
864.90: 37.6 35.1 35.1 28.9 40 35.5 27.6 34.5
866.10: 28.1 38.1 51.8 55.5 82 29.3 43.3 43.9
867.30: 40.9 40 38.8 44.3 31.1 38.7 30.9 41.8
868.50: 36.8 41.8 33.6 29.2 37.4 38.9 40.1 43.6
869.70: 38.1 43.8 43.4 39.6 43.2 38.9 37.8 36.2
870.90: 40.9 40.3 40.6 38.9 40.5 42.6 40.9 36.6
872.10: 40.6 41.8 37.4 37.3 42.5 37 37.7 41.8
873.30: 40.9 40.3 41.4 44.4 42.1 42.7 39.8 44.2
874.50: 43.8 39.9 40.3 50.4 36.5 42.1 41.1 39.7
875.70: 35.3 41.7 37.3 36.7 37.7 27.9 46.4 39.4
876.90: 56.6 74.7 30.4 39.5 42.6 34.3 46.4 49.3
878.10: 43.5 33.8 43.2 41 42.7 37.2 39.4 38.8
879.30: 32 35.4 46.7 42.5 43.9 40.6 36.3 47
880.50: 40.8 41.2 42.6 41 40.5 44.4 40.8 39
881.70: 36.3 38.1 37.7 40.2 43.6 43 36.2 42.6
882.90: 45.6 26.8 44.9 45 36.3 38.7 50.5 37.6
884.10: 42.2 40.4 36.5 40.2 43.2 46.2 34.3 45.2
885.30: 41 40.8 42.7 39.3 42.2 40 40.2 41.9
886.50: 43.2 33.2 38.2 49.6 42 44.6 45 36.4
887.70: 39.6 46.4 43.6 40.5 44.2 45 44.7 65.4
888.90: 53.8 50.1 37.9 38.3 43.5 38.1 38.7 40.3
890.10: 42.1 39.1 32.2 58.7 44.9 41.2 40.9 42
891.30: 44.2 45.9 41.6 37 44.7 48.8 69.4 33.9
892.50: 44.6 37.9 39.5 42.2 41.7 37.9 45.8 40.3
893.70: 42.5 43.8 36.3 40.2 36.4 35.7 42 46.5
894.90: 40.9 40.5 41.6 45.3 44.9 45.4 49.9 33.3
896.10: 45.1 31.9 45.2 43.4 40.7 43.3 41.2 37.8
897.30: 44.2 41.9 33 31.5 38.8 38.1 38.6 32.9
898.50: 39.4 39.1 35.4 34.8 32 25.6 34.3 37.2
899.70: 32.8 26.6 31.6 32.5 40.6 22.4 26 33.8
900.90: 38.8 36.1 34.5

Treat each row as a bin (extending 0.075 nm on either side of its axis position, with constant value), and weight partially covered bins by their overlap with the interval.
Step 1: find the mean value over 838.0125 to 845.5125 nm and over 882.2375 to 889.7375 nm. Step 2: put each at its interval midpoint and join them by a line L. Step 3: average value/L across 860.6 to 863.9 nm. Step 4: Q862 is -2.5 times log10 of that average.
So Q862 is 0.16 mag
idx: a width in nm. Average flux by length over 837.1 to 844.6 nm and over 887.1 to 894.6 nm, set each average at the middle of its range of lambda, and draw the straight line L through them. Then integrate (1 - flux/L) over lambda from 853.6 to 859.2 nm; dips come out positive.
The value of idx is 0.138 nm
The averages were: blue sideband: 38.5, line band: 38.9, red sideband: 43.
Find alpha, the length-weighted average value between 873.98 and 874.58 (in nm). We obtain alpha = 42.6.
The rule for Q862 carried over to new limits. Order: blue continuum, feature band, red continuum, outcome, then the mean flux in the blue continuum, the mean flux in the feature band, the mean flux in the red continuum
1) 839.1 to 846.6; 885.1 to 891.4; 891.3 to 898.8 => -0.05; 38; 42.9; 41.2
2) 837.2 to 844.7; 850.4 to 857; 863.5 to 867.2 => 0.03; 38.5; 37.8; 39.4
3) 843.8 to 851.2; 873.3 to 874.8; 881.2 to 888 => -0.04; 38.5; 41.9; 40.9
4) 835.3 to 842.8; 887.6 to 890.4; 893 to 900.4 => -0.13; 37.6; 43.6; 38.7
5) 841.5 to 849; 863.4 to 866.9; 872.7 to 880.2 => 0.03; 38.4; 39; 41.2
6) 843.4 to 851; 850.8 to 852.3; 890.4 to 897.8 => 0.04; 38.7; 37.6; 42.1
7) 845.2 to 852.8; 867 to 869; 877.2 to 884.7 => 0.04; 38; 38.1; 40.5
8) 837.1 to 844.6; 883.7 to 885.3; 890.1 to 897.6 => 0.00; 38.5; 41.6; 42.2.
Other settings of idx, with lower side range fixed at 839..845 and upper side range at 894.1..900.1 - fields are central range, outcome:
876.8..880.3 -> -0.35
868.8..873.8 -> -0.18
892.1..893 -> -0.15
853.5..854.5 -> 0.03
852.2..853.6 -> 0.09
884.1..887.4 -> -0.25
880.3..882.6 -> -0.15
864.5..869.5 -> -0.08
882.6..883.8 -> -0.06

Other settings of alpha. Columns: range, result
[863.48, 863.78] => 28.1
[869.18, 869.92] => 40.9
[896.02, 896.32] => 38.5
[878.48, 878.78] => 41.8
